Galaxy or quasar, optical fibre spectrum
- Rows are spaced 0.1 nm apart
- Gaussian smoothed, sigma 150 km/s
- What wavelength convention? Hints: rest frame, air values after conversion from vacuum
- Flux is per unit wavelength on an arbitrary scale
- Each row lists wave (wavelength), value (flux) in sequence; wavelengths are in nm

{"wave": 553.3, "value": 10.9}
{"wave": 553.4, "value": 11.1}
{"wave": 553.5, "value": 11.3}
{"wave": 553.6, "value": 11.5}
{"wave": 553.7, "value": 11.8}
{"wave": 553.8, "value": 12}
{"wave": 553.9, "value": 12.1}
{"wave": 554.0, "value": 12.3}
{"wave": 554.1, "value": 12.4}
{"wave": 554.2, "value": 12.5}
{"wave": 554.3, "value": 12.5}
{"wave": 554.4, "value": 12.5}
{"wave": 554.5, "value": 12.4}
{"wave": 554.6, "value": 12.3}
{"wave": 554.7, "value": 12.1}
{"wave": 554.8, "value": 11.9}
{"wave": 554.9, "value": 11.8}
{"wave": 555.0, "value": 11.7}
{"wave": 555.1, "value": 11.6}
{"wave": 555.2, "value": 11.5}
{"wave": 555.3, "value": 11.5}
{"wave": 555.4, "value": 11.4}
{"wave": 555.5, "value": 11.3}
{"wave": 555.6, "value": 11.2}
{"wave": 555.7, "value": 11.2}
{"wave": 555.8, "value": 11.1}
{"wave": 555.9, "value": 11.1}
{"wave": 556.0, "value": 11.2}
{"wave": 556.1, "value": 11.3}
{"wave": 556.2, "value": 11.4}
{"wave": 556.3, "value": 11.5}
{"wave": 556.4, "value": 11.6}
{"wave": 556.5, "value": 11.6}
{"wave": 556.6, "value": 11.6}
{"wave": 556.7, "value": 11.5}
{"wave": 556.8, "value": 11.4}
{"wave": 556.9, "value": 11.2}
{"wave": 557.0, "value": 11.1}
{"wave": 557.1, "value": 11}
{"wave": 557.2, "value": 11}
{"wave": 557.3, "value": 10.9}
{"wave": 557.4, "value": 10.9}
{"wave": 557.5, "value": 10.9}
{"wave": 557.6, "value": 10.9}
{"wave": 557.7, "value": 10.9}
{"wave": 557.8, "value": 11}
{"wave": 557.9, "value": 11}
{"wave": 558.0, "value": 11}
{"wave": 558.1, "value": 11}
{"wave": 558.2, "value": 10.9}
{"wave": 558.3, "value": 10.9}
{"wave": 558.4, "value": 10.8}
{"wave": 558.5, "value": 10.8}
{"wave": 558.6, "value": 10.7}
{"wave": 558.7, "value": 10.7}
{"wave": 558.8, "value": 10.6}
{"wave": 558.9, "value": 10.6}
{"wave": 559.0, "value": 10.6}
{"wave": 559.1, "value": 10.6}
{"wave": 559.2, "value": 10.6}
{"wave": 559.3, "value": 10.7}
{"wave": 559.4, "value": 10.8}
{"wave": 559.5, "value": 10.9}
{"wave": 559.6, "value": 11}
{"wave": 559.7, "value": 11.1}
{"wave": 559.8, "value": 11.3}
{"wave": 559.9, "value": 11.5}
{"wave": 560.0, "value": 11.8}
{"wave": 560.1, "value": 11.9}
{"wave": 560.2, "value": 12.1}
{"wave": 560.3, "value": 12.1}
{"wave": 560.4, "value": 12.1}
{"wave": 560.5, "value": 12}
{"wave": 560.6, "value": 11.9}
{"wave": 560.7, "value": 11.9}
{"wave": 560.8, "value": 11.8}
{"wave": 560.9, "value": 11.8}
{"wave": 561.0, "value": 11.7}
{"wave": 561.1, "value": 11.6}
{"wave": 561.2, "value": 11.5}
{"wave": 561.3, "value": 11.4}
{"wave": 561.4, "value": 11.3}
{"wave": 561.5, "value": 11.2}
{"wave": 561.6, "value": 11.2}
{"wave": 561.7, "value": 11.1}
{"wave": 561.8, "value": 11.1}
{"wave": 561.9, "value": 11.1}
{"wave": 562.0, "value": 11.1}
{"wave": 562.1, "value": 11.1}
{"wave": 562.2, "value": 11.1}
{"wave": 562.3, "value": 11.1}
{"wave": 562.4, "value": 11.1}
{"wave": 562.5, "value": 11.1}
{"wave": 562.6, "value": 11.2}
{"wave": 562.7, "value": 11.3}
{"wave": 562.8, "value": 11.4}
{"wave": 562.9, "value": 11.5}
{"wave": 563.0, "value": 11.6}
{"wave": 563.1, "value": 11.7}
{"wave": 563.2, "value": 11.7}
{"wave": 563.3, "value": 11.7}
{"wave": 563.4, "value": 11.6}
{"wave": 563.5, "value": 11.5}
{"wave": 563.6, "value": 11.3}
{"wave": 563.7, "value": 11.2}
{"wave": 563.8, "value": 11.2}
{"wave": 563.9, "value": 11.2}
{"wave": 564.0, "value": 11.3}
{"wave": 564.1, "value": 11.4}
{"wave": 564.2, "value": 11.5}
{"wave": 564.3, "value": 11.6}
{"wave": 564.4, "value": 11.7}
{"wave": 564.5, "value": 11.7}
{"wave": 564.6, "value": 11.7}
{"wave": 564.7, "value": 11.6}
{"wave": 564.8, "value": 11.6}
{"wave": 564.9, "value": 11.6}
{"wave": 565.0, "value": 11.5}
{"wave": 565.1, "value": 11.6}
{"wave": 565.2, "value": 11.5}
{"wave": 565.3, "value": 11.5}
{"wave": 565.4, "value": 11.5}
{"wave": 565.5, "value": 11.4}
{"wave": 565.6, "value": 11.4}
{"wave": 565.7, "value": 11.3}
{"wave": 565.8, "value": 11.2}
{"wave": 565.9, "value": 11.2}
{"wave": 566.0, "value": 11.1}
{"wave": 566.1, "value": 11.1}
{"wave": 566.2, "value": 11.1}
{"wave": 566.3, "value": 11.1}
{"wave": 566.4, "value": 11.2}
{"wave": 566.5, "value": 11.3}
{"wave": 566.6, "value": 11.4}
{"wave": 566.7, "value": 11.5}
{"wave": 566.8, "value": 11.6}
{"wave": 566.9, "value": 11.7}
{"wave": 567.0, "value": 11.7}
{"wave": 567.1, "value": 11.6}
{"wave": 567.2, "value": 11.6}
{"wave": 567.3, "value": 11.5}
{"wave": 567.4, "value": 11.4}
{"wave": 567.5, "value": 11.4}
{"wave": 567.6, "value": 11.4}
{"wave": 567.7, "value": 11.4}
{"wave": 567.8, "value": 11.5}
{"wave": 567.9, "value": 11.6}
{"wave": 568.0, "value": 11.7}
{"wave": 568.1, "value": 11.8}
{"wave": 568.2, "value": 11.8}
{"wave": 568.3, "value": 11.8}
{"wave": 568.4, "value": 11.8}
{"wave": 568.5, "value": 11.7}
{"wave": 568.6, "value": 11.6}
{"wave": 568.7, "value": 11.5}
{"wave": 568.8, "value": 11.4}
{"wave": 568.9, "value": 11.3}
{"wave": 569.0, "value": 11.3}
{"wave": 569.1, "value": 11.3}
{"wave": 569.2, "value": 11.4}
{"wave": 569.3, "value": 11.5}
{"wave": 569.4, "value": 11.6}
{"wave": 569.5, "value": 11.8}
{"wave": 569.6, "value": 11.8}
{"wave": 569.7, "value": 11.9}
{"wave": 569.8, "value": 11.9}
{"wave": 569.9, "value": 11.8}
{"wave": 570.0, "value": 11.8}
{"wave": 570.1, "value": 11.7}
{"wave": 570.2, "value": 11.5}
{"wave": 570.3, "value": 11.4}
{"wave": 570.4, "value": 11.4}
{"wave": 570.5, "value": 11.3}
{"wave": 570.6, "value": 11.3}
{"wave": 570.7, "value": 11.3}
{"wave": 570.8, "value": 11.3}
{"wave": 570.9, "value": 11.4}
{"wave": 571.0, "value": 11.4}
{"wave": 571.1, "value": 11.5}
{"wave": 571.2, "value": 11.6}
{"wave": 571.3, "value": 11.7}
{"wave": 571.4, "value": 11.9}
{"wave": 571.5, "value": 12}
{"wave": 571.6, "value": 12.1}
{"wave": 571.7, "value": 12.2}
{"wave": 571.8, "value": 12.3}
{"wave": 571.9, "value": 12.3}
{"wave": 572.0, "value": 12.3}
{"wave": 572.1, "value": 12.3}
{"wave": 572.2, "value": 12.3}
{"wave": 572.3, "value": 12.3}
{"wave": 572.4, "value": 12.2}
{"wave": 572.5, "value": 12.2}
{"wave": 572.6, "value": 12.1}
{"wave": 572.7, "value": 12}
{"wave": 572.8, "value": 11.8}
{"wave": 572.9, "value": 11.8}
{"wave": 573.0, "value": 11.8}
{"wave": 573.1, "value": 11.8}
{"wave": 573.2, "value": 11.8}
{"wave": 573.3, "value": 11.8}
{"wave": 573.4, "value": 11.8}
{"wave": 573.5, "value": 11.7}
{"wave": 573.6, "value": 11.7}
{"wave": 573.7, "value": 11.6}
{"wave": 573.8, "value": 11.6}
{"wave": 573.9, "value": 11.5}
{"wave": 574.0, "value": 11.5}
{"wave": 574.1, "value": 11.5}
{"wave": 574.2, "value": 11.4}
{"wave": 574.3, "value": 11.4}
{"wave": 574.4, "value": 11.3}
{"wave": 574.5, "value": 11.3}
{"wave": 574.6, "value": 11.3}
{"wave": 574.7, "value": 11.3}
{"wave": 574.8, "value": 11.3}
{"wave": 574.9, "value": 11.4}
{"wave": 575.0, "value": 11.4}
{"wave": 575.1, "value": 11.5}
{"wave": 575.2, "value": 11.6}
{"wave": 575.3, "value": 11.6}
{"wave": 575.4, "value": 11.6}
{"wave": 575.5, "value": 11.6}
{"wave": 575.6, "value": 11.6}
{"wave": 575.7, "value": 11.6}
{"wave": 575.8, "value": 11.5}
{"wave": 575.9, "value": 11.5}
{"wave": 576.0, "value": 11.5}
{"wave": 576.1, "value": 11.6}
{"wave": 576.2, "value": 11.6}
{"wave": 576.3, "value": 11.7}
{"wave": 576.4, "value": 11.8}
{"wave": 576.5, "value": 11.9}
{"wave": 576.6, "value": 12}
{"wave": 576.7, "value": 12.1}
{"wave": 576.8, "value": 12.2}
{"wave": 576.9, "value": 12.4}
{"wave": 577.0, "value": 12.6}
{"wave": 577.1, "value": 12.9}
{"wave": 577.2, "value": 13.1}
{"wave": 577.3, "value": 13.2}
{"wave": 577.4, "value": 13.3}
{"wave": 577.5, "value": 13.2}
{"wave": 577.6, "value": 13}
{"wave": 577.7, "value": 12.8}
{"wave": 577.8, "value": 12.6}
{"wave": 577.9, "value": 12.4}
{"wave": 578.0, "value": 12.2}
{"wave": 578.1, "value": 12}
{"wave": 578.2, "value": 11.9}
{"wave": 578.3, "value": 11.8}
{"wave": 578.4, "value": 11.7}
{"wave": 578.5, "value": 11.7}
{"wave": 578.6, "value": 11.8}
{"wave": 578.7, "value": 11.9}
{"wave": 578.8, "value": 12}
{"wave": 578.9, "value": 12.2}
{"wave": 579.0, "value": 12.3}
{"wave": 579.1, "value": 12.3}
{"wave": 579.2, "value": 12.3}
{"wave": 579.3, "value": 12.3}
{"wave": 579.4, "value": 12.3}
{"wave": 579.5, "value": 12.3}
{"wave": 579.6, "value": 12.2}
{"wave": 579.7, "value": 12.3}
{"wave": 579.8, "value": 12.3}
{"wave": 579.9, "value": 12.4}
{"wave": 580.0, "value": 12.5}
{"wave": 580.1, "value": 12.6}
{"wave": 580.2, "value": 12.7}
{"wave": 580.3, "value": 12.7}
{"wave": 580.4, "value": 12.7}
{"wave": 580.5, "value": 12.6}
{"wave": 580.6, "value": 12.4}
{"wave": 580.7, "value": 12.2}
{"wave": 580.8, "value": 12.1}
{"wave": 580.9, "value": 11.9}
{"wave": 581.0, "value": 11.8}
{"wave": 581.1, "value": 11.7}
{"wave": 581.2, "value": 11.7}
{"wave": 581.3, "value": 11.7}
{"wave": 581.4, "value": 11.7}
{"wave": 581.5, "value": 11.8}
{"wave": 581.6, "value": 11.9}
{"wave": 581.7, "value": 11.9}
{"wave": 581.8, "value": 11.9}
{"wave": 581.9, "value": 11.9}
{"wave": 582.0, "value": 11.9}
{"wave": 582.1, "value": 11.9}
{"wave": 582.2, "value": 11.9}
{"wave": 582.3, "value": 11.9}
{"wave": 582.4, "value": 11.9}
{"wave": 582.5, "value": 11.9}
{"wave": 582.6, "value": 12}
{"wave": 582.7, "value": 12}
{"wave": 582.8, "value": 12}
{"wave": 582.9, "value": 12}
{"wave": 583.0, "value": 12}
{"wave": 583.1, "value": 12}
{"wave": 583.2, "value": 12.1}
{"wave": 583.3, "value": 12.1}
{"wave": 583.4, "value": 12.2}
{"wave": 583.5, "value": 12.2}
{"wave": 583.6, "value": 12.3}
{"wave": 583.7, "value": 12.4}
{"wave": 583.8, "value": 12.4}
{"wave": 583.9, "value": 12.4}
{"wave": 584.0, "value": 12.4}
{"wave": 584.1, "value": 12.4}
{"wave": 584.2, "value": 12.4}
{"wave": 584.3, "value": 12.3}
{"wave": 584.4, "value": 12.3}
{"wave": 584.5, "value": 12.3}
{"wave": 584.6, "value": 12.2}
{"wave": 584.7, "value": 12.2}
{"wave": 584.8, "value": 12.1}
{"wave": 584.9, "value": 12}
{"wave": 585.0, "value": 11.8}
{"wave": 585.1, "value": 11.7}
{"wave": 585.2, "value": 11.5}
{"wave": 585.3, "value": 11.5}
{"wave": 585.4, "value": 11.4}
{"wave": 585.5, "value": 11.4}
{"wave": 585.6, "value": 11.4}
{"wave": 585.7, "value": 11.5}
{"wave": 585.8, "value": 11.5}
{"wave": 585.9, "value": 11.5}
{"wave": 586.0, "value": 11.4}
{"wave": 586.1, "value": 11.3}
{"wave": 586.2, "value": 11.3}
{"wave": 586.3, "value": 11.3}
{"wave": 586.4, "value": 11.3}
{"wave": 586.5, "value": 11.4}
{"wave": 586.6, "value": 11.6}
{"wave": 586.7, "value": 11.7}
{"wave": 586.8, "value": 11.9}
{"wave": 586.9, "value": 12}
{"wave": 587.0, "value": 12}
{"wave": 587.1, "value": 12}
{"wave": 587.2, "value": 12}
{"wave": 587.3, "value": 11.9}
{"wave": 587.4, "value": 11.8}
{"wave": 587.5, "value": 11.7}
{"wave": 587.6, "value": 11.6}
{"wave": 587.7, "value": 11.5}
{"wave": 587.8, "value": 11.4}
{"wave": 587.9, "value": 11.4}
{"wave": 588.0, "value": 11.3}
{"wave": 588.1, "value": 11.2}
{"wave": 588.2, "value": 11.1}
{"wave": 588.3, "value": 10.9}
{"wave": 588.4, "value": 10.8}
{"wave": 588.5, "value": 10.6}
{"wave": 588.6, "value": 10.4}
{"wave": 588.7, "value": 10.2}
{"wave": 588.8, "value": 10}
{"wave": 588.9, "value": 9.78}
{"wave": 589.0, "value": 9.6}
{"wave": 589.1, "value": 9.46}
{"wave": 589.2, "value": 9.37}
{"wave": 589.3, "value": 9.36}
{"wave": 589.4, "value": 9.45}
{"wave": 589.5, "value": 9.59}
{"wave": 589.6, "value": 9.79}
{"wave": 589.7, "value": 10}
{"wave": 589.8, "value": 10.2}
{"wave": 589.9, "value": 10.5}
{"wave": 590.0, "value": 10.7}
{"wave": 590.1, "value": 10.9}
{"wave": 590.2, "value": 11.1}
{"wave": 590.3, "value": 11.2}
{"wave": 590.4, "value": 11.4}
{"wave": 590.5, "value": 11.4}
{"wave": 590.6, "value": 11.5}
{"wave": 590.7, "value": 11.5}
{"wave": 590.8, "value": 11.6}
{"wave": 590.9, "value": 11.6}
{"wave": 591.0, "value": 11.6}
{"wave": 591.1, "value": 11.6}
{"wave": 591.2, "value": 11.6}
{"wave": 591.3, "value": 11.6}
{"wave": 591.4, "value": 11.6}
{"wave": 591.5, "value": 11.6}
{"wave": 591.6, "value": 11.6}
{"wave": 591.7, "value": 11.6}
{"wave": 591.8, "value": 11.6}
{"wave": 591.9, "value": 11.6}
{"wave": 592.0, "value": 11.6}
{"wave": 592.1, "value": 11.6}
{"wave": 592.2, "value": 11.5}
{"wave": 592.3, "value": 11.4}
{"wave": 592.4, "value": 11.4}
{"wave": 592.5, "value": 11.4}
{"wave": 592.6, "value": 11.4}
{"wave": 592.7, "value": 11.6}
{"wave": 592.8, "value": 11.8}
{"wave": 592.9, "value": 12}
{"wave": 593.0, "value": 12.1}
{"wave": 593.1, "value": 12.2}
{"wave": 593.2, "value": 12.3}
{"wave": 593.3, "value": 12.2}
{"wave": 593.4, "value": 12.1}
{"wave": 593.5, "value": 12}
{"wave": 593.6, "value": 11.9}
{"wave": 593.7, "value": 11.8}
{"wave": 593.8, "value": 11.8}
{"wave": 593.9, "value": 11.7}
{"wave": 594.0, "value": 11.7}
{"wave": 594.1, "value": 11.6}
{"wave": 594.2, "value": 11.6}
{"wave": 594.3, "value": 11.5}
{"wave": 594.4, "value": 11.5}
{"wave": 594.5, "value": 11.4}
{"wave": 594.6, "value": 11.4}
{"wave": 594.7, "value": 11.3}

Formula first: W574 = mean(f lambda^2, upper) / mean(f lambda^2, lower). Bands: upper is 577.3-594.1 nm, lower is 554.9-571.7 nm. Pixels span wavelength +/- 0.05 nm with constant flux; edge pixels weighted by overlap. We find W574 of 1.11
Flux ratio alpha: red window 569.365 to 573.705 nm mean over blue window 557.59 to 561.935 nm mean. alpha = 1.1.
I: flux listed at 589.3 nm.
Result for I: 9.36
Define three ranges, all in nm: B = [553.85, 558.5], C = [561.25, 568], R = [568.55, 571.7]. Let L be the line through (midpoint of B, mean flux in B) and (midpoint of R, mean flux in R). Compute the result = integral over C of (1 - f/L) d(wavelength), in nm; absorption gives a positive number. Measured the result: 0.08 nm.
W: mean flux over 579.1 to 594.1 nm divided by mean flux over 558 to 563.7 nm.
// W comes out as 1.03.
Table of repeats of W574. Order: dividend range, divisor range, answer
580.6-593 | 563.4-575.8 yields 1.05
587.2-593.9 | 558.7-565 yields 1.09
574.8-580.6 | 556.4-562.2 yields 1.16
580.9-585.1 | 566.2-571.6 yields 1.09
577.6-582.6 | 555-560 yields 1.18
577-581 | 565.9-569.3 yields 1.12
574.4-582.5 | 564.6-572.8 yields 1.07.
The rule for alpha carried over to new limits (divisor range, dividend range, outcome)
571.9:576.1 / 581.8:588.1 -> 1.01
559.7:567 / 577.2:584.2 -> 1.06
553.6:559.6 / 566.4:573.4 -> 1.03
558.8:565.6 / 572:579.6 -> 1.05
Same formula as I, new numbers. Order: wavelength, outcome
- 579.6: 12.2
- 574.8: 11.3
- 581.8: 11.9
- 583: 12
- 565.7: 11.3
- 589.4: 9.45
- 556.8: 11.4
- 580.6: 12.4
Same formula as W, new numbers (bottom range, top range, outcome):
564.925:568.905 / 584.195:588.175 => 1.02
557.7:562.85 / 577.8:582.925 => 1.08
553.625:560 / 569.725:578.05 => 1.05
